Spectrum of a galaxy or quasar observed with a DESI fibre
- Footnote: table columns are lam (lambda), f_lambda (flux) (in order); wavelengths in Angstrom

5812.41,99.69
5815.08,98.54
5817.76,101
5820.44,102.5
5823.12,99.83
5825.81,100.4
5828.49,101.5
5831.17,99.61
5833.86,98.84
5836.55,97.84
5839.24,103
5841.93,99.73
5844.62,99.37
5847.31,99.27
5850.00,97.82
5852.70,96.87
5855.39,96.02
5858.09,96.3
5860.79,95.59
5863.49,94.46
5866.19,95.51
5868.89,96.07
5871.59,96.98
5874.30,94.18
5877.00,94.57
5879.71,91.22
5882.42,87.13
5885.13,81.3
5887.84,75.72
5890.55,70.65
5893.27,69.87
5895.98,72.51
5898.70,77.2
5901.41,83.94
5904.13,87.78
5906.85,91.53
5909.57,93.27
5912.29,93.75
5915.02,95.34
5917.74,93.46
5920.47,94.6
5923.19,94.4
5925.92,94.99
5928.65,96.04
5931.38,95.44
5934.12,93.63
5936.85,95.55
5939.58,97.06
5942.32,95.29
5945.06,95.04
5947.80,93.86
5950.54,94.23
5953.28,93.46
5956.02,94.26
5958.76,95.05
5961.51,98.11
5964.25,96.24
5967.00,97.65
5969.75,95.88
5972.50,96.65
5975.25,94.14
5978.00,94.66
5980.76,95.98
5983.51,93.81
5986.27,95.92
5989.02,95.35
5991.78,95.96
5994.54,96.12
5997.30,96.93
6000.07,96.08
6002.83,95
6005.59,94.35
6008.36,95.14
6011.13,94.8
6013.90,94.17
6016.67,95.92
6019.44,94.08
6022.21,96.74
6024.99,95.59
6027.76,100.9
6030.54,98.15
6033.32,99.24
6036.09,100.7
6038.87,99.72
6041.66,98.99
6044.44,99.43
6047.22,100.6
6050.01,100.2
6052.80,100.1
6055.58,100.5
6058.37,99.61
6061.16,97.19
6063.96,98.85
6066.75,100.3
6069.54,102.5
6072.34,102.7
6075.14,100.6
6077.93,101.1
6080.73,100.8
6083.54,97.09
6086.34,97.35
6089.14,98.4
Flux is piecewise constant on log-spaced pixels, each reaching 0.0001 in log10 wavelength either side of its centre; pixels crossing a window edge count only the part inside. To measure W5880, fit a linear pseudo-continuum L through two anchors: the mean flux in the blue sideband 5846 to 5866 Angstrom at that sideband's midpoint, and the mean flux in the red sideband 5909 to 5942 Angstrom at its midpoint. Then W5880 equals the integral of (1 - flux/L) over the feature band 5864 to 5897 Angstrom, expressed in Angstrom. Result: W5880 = 3.5 Angstrom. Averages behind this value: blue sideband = 96.5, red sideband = 94.8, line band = 85.8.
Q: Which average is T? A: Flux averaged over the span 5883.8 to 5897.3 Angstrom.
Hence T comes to 74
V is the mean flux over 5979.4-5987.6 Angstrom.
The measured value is 95.2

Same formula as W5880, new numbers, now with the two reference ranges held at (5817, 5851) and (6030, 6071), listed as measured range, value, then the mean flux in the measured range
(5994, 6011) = 0.7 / 95.5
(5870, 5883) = 0.9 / 93.2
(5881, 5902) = 4.8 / 77.1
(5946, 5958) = 0.7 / 94.1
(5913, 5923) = 0.6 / 94.4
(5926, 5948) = 1.0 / 95.3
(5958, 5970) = 0.4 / 96.7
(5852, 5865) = 0.6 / 95.8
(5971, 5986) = 0.7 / 95.1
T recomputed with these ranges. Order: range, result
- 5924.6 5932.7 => 95.5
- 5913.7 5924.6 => 94.5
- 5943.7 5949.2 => 94.4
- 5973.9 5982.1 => 94.9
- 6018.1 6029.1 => 96.8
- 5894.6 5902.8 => 77.9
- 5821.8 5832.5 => 100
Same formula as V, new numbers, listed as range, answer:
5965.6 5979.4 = 95.7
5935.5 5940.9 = 96.4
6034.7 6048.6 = 99.9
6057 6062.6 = 98.3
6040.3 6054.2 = 99.9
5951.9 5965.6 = 95.5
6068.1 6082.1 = 102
